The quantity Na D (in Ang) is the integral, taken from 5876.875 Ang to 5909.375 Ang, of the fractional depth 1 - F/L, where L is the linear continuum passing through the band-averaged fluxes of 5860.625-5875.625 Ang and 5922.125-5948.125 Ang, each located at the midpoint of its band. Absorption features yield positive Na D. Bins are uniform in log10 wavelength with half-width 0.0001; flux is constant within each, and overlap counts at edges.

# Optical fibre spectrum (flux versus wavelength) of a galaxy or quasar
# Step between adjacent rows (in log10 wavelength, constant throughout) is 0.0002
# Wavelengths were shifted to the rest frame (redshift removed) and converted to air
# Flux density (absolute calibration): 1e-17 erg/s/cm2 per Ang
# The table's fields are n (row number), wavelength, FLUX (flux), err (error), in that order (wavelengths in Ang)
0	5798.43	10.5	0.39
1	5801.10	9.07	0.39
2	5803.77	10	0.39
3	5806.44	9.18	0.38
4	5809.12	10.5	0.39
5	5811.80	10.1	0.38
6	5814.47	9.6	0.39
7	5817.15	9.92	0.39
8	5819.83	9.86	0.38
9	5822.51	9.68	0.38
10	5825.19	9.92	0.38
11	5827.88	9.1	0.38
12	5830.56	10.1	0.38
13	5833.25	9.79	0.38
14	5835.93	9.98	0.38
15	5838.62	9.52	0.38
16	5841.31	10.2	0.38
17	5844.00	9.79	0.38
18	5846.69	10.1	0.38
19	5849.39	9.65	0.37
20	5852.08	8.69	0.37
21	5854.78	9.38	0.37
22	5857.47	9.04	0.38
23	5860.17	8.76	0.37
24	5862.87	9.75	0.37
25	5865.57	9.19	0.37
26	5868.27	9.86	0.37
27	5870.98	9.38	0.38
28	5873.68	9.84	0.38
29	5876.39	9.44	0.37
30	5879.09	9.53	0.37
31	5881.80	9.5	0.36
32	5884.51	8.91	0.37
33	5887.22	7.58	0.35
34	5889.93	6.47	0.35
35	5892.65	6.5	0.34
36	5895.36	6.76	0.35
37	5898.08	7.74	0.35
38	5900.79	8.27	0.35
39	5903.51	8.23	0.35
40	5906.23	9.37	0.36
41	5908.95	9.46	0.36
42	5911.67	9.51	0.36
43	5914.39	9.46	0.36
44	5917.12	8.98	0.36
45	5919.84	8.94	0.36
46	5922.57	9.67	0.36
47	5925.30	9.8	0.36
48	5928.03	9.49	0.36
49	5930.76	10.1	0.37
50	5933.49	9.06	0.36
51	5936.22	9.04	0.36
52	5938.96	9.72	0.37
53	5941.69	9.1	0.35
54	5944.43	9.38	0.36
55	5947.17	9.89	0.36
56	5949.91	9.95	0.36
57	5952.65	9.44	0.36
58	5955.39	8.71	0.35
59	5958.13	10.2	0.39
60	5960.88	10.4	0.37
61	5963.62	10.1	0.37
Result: 4.6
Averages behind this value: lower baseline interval 9.54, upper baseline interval 9.51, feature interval 8.19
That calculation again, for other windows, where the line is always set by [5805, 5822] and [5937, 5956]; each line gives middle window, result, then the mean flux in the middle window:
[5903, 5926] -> 0.65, 9.29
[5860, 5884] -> 0.49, 9.49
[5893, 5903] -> 2.16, 7.54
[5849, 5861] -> 0.81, 9.08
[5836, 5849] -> -0.16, 9.89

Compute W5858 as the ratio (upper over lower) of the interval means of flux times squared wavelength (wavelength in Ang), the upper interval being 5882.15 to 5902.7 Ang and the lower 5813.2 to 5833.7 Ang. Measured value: 0.80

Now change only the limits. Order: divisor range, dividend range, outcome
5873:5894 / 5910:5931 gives 1.14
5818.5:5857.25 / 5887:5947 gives 0.93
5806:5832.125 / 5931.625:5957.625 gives 1.00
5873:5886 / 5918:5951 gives 1.03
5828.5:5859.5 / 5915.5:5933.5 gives 1.01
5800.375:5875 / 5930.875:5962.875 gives 1.03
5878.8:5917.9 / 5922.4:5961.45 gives 1.16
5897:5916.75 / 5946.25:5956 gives 1.09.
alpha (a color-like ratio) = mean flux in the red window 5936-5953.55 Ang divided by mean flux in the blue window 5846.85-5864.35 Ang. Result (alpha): 1.0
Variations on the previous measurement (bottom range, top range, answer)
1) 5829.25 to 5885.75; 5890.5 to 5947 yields 0.93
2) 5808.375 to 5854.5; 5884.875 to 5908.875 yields 0.79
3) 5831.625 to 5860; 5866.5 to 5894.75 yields 0.90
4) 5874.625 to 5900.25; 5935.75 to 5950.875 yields 1.18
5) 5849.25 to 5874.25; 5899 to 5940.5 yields 0.99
